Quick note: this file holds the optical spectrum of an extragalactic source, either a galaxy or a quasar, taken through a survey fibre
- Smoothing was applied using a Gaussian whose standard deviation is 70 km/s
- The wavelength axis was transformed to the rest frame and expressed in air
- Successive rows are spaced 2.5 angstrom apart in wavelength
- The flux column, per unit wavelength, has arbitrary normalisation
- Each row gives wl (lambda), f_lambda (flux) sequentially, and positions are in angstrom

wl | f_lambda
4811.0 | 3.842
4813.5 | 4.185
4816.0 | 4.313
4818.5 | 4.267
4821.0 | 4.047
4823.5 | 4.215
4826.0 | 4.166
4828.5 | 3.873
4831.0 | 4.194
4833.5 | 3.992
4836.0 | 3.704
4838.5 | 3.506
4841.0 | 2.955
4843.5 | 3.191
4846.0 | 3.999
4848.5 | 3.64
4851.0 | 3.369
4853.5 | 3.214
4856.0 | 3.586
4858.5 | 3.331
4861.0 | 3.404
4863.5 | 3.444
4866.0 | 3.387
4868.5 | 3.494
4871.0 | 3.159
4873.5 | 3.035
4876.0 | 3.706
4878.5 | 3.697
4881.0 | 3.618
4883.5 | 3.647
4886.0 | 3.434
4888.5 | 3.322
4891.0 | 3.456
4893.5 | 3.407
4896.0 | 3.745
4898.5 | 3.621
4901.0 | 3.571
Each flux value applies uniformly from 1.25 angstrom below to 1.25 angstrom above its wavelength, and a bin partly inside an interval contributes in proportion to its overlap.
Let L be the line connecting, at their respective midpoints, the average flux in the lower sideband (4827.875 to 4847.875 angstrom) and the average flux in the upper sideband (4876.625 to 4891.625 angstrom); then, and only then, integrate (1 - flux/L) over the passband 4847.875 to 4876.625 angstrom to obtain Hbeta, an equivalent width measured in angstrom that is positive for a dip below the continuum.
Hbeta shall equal 1.7 angstrom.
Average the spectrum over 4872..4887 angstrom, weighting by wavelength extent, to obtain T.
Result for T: 3.52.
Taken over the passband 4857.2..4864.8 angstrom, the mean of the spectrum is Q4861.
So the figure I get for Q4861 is 3.39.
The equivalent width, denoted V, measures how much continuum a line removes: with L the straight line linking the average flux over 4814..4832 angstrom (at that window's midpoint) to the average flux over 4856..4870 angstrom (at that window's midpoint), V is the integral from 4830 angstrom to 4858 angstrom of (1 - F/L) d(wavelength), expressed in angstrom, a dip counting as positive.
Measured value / 1.53 angstrom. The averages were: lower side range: 4.15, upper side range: 3.42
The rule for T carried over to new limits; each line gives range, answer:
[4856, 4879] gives 3.41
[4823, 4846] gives 3.75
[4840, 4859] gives 3.42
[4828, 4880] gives 3.51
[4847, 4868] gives 3.43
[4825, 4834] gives 4.06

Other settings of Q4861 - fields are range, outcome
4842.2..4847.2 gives 3.58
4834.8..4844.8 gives 3.34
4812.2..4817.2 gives 4.24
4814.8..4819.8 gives 4.29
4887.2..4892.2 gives 3.39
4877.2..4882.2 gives 3.66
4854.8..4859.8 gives 3.46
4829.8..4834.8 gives 4.09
